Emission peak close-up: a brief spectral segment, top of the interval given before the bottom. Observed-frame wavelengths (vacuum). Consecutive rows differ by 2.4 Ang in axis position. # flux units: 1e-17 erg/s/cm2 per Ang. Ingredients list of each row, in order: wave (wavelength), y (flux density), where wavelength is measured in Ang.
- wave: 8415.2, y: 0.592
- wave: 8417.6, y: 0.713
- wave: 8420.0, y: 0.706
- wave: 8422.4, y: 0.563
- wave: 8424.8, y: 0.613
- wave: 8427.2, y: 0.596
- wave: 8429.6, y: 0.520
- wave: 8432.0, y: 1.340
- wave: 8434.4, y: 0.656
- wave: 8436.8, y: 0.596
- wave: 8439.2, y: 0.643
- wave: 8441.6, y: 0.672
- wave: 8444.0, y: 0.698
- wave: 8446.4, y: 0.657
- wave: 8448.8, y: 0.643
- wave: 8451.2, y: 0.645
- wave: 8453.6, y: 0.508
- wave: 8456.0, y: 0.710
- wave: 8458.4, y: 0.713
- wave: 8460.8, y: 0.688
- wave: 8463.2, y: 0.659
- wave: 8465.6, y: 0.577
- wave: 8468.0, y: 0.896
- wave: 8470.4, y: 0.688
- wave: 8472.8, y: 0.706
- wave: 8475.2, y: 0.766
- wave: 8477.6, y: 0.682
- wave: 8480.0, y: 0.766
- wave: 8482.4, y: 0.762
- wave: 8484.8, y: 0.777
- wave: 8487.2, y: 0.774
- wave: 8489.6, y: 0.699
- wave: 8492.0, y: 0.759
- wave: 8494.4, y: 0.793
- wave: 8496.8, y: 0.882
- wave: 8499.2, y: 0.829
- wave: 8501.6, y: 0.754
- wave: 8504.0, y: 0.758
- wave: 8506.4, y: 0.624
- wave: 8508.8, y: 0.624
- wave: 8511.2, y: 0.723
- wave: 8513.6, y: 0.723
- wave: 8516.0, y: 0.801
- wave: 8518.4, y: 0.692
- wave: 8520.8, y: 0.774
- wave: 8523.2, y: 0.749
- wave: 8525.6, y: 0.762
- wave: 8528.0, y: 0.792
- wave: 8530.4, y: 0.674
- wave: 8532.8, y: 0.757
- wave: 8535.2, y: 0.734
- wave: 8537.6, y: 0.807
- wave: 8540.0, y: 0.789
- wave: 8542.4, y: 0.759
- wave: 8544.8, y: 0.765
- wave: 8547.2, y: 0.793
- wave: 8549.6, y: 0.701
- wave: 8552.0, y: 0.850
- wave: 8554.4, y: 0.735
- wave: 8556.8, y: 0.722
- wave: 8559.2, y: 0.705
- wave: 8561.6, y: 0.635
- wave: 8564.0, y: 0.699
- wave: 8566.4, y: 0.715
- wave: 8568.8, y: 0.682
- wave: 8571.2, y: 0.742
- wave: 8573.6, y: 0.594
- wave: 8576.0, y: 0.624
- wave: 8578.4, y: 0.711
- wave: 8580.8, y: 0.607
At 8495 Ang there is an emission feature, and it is Mg II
